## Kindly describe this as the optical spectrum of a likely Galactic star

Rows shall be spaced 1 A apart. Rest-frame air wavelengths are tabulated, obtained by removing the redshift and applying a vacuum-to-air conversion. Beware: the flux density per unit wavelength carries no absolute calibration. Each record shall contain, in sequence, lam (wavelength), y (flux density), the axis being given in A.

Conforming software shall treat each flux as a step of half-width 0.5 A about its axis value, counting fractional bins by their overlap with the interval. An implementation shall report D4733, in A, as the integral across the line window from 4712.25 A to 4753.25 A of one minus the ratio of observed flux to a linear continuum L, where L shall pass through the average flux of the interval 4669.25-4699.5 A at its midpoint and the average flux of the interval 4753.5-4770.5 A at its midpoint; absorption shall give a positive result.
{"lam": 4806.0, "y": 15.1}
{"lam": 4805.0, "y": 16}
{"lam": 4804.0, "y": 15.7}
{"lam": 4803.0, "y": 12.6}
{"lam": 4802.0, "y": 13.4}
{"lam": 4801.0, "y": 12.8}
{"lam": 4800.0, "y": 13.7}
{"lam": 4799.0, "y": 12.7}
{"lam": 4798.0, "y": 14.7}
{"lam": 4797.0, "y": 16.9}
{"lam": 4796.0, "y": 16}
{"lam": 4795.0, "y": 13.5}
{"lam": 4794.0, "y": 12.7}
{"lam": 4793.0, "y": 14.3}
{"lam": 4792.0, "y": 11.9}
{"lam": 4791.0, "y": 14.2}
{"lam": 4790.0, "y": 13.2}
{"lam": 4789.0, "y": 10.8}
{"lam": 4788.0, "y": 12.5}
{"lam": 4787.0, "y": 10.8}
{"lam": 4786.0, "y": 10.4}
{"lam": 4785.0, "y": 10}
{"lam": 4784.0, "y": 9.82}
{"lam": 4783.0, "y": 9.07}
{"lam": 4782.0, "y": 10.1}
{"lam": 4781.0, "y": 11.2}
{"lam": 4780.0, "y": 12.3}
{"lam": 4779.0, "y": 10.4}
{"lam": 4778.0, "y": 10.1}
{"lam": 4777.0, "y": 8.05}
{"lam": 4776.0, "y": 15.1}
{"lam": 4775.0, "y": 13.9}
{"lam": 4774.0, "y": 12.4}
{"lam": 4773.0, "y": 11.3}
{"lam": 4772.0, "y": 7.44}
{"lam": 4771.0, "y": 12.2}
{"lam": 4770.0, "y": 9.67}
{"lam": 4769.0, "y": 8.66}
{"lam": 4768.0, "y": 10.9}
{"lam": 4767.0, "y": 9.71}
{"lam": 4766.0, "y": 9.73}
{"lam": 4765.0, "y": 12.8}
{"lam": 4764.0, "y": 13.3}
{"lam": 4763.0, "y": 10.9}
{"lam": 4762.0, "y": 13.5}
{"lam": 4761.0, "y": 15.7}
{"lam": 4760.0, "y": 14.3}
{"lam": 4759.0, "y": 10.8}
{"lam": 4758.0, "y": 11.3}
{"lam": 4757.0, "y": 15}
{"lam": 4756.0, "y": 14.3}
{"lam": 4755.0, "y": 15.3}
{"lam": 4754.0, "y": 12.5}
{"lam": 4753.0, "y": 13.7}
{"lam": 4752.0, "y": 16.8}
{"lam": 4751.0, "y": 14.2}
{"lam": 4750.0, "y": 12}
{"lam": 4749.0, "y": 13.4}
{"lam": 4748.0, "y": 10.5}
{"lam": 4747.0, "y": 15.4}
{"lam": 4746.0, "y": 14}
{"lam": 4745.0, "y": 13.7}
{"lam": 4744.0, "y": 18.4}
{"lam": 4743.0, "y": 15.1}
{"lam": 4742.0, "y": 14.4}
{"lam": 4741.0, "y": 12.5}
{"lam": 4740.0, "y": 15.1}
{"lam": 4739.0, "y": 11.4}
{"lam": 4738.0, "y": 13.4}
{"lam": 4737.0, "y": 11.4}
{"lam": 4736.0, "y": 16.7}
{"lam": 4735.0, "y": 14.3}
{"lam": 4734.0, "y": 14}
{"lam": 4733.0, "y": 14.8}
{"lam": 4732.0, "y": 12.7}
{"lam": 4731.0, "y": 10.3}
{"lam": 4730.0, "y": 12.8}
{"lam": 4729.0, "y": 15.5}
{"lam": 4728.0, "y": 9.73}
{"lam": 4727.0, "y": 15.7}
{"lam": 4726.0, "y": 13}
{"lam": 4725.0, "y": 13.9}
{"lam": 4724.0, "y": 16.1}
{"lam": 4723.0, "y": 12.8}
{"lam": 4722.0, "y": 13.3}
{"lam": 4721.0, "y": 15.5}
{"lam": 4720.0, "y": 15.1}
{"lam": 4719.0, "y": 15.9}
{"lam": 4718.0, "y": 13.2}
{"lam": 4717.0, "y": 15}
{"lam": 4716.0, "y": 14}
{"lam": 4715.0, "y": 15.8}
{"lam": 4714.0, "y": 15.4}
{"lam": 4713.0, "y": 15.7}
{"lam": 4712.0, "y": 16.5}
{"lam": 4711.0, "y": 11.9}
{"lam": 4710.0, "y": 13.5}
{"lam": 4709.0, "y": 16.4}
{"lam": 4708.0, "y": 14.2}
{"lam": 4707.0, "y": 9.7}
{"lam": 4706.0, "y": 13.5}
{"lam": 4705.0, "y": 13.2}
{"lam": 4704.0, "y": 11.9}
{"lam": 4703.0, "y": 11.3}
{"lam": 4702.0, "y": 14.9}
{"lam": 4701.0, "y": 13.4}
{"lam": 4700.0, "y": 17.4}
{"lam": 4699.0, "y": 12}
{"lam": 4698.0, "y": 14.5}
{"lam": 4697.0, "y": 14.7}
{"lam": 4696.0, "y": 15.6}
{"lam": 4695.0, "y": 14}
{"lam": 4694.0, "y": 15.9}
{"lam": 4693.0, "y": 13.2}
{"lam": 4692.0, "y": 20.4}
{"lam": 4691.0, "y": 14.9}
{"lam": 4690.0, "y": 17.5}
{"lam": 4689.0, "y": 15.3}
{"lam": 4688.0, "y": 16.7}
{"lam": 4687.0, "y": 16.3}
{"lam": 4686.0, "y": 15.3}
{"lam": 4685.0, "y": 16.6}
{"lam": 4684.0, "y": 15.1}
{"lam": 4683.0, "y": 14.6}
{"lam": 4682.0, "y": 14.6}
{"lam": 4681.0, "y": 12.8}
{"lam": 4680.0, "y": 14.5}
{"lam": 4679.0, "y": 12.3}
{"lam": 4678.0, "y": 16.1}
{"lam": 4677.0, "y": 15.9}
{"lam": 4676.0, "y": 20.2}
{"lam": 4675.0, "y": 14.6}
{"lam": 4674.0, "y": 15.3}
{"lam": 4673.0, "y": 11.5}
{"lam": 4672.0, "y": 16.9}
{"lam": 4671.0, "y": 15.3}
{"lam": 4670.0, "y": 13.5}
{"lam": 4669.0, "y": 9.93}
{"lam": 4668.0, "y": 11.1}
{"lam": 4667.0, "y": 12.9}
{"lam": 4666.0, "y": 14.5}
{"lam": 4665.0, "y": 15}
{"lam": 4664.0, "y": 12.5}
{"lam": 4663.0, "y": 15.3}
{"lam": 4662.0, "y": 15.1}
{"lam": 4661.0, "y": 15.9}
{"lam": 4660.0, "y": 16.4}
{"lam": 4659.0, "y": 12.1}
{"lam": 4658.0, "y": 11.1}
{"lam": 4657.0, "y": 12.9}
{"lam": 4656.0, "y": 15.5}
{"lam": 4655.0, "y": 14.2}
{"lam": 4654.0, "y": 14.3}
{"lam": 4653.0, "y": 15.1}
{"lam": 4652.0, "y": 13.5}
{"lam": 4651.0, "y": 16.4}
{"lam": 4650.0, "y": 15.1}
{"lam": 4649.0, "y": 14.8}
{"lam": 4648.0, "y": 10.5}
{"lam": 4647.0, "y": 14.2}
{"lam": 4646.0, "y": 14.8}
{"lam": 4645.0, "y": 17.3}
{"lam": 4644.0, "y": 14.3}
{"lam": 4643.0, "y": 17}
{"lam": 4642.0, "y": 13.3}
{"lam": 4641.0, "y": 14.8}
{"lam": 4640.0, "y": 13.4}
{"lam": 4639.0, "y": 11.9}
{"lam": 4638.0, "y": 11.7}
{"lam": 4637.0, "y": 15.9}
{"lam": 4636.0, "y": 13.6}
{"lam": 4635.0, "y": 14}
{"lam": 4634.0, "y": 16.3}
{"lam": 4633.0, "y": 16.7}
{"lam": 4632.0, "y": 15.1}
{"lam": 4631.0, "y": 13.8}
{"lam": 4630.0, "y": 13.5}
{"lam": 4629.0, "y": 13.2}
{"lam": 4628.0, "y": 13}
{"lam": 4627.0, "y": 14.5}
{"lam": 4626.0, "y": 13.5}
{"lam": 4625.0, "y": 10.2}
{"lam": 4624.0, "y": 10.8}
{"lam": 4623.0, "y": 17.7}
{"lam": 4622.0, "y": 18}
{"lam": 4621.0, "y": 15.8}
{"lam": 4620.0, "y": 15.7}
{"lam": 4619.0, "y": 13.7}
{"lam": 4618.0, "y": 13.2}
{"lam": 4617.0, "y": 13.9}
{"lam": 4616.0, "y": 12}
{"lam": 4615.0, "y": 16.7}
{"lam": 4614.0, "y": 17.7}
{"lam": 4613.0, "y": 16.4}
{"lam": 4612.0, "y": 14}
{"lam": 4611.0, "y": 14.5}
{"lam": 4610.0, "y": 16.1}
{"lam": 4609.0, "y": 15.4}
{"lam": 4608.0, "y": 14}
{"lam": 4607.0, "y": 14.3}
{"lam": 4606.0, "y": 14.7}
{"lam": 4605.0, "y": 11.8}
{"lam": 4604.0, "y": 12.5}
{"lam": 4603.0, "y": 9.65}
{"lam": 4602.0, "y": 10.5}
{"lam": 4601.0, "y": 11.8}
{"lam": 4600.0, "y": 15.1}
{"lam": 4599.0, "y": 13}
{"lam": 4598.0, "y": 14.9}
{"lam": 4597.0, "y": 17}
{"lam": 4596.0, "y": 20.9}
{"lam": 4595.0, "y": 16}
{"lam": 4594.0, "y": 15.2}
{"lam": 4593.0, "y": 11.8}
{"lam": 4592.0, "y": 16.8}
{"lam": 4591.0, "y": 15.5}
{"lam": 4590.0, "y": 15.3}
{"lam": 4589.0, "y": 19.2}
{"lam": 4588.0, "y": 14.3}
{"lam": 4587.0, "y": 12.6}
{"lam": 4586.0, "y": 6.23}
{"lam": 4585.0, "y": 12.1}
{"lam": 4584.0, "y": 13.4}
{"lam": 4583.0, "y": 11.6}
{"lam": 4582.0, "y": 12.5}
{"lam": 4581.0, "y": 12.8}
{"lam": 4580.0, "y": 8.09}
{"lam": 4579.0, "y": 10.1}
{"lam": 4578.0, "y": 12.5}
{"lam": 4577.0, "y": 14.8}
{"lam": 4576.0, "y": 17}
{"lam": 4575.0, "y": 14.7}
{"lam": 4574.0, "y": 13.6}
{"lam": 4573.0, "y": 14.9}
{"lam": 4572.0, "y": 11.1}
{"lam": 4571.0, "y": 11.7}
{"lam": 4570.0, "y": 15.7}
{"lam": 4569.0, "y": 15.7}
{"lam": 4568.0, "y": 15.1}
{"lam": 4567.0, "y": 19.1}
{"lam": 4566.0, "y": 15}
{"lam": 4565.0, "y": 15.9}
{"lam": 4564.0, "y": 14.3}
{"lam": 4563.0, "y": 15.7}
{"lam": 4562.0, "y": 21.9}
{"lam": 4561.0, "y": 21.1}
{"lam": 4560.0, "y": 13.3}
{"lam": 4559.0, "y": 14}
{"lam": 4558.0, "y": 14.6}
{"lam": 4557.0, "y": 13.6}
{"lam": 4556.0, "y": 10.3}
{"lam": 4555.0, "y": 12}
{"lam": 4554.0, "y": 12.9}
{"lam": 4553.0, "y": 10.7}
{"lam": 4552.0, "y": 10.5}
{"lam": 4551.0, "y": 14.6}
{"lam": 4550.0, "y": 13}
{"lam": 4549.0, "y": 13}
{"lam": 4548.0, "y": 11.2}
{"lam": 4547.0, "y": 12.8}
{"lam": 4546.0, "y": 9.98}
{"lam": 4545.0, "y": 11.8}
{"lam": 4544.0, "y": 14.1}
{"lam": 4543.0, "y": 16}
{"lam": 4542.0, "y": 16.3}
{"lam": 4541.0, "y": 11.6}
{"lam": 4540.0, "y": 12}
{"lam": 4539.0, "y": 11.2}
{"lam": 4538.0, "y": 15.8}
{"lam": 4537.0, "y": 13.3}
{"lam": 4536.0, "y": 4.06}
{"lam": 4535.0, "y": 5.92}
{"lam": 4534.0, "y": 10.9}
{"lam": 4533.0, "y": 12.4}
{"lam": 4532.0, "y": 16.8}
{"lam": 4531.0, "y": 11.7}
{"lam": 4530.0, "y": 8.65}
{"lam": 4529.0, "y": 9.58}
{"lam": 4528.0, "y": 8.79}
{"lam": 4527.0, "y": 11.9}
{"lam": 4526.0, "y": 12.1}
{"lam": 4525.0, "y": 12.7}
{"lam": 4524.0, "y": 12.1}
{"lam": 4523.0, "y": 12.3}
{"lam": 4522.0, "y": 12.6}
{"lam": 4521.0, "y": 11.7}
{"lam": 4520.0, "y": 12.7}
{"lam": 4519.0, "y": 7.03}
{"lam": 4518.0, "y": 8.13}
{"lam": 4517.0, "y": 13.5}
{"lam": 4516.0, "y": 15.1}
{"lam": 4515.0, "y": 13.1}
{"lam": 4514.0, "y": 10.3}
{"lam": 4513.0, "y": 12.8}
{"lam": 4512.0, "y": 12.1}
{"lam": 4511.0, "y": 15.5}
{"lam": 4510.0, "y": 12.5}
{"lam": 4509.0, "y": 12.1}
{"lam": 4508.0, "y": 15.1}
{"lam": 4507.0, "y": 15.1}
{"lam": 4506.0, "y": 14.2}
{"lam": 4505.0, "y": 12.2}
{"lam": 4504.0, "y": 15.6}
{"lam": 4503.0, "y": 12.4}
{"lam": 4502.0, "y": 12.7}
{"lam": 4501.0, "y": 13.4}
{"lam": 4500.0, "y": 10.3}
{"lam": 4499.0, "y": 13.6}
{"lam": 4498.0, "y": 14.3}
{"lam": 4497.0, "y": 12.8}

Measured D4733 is -2.3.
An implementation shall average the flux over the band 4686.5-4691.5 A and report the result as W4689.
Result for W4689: 16.1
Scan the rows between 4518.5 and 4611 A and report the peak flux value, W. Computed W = 21.9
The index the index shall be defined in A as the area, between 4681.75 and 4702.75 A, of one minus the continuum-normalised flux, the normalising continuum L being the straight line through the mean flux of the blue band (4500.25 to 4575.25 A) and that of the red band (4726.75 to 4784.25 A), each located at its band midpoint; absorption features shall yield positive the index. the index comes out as -4.3 A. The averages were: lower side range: 13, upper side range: 12.6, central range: 15.3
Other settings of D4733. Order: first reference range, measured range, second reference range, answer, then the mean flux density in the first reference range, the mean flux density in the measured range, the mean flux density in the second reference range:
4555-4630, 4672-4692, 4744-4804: -3.1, 14.2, 15.4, 12.5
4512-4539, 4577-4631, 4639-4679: -3.1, 11.4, 13.9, 14.4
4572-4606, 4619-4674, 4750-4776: -4.1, 13.6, 14.2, 12.5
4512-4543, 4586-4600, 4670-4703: -2.3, 11.6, 15.2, 15.2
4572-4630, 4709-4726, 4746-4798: -2.4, 14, 14.6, 12.3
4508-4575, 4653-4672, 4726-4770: -1.1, 12.9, 13.9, 13.2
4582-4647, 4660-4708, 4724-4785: -3.9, 14.3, 14.6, 12.7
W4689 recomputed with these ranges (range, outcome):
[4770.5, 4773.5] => 10.3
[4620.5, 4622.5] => 16.9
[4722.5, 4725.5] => 14.3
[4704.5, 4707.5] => 12.1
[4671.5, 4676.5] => 15.7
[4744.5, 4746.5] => 13.8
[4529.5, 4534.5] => 12.1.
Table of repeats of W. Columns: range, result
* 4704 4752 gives 18.4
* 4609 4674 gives 18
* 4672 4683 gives 20.2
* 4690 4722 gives 20.4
